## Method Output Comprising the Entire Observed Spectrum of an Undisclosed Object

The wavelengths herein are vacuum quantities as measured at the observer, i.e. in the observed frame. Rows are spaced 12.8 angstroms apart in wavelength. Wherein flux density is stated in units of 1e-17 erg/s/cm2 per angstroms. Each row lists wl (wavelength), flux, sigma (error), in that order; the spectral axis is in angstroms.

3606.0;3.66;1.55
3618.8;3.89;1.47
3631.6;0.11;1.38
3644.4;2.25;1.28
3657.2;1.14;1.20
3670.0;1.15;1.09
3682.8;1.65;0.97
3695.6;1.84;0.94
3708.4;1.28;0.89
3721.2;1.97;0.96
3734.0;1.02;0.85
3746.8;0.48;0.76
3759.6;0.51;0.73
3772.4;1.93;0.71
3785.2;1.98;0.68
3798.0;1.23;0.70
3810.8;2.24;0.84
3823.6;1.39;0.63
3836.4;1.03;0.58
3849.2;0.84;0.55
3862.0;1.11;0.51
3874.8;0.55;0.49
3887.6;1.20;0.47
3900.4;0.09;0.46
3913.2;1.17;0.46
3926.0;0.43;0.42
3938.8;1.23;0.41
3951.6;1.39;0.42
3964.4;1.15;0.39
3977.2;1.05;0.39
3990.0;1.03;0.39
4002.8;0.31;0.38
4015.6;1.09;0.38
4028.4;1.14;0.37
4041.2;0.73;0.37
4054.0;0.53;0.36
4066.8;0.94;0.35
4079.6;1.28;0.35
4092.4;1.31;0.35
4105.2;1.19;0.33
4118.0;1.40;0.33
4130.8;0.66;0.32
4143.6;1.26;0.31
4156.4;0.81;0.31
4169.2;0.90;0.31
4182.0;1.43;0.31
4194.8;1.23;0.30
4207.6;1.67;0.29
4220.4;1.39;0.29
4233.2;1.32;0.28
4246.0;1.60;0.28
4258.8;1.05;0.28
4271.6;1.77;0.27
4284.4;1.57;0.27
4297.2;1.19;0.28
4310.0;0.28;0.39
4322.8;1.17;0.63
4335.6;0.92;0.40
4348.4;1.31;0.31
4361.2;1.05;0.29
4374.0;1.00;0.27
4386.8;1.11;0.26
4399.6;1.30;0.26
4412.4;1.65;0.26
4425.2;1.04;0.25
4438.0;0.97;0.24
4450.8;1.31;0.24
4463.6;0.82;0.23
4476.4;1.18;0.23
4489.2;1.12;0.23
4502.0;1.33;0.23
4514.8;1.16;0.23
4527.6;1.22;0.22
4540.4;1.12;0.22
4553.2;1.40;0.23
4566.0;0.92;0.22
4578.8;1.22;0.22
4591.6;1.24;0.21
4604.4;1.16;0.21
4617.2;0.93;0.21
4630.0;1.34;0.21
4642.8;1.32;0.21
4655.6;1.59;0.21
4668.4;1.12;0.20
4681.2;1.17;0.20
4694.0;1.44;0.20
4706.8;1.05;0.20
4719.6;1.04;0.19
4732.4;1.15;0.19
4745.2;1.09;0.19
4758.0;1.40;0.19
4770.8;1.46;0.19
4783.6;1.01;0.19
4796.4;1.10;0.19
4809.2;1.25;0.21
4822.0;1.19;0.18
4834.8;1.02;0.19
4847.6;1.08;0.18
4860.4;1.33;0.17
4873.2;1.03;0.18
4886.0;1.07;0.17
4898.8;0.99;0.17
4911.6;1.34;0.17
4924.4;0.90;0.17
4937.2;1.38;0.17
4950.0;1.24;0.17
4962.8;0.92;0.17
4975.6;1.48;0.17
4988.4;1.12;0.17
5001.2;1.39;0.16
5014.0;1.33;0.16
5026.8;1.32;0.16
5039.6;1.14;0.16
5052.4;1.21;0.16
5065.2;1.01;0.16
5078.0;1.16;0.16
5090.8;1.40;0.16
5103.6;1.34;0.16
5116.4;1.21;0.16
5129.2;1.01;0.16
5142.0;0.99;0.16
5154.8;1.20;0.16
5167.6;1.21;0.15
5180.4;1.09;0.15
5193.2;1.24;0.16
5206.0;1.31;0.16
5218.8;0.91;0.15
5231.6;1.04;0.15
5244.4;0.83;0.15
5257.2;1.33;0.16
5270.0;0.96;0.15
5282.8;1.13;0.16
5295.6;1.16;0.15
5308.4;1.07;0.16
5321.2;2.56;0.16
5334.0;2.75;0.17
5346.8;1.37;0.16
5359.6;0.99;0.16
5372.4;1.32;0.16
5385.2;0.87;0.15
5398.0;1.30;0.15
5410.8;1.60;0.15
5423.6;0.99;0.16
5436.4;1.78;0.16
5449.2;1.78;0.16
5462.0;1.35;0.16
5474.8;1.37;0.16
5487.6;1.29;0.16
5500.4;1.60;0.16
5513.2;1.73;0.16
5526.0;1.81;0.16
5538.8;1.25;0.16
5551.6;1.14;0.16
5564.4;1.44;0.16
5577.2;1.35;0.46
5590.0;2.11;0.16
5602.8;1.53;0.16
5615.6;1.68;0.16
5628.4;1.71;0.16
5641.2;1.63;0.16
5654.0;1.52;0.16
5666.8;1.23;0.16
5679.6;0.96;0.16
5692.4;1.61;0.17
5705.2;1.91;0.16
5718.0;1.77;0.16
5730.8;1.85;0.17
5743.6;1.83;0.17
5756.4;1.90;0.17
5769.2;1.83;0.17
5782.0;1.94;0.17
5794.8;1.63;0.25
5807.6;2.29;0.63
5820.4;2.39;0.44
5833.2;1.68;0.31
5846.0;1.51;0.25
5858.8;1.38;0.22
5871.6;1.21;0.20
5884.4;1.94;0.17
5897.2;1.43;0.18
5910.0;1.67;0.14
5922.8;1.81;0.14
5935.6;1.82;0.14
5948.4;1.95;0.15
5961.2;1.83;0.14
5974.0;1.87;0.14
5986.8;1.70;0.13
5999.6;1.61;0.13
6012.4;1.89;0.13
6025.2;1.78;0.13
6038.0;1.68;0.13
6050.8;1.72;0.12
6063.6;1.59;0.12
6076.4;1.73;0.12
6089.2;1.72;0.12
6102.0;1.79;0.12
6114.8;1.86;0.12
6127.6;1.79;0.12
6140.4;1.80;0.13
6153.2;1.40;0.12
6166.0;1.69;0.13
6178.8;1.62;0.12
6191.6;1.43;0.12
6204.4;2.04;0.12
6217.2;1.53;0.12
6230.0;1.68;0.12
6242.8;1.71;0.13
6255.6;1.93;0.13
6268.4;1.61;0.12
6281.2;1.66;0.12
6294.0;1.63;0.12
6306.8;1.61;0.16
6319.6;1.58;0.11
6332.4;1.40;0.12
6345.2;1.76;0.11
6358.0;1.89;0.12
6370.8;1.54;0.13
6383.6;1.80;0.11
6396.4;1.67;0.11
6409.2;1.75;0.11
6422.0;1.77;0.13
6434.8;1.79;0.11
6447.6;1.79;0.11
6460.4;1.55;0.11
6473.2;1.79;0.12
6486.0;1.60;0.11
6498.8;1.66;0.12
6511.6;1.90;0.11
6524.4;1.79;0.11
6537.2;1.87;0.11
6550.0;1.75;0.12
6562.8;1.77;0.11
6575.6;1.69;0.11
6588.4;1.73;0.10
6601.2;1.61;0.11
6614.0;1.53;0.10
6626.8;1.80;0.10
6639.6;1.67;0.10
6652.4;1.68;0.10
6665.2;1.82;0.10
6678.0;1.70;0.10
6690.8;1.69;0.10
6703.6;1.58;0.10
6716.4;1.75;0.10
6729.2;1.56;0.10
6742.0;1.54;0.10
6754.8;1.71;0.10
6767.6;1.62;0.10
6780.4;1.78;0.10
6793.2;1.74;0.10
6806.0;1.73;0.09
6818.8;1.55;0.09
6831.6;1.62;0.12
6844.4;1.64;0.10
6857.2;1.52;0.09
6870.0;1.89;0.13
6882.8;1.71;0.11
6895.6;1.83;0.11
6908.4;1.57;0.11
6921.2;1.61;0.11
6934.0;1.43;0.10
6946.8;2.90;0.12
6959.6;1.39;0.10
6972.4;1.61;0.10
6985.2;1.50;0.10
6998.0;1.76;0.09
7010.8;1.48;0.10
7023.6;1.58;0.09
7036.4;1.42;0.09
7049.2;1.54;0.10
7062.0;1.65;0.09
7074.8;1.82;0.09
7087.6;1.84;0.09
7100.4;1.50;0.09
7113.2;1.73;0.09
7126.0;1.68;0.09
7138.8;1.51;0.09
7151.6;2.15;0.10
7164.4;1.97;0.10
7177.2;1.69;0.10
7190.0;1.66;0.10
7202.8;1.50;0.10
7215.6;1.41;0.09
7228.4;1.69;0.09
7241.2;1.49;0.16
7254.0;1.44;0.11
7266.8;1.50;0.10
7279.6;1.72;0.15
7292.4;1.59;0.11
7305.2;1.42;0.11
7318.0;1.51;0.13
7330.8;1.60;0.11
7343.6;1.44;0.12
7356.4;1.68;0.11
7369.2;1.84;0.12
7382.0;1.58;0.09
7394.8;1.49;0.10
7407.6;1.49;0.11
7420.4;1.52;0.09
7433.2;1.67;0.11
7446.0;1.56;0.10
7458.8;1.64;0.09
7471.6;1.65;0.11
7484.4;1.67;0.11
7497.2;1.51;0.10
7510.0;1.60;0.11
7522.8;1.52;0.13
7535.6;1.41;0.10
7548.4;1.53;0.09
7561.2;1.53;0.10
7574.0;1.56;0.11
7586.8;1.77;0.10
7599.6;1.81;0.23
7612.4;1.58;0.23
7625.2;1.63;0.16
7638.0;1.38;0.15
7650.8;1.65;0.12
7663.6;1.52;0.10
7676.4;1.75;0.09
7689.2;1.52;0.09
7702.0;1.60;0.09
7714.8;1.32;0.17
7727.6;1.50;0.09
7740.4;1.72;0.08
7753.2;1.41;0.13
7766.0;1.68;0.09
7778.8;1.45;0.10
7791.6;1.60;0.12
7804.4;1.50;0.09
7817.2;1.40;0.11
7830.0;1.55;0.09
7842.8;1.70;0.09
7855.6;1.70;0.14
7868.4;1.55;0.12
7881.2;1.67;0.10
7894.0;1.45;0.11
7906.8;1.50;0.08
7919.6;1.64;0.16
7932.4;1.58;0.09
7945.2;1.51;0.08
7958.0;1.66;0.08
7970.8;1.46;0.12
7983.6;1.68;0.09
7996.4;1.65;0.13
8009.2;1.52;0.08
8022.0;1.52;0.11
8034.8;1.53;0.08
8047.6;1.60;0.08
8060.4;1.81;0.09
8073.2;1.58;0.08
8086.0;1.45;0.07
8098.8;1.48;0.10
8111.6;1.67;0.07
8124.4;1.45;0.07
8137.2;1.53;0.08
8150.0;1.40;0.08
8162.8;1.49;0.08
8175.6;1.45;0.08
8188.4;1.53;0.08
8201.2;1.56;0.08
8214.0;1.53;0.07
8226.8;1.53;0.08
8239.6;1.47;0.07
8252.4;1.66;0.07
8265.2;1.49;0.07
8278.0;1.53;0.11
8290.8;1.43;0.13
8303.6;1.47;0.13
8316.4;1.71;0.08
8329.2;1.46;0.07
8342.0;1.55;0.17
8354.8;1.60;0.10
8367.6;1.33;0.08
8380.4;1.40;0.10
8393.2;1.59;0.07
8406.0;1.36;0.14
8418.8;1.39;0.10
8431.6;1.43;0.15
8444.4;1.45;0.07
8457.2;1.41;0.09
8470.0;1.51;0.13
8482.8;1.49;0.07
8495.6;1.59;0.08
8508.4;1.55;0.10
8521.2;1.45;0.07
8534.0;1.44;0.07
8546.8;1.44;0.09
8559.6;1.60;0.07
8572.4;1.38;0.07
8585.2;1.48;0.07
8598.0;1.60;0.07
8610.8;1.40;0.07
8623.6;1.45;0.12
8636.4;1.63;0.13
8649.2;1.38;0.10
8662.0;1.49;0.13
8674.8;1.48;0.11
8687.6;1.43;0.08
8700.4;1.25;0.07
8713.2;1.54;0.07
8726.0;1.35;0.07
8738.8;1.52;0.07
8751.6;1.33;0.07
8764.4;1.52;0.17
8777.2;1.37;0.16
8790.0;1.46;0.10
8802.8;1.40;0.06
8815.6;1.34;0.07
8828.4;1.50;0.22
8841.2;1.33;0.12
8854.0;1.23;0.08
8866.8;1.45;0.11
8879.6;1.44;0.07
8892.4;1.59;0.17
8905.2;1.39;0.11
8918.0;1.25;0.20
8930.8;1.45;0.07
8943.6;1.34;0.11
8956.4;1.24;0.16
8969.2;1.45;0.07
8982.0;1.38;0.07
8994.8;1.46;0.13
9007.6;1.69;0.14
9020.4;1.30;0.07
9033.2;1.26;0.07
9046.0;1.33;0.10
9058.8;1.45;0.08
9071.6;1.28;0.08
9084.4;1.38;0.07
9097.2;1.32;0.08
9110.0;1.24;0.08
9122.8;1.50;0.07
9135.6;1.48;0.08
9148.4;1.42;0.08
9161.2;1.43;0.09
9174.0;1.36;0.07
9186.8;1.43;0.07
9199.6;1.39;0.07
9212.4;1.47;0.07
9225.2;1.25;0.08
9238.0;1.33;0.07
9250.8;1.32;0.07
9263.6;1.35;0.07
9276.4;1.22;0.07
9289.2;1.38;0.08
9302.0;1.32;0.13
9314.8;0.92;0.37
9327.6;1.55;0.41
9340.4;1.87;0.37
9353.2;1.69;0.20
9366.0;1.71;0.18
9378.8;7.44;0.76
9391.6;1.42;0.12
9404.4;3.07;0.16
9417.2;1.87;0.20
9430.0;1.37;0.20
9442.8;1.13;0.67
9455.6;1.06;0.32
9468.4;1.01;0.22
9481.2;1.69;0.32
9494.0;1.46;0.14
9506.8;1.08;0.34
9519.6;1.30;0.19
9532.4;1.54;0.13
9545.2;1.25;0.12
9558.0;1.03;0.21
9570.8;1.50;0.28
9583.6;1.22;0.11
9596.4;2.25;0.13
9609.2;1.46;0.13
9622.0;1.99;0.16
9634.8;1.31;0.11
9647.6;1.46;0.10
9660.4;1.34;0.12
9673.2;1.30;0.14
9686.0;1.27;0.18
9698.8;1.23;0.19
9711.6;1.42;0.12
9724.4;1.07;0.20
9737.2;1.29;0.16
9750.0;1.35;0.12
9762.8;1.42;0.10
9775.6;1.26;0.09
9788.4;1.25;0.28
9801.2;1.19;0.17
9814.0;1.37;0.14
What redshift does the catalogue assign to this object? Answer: 0.429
